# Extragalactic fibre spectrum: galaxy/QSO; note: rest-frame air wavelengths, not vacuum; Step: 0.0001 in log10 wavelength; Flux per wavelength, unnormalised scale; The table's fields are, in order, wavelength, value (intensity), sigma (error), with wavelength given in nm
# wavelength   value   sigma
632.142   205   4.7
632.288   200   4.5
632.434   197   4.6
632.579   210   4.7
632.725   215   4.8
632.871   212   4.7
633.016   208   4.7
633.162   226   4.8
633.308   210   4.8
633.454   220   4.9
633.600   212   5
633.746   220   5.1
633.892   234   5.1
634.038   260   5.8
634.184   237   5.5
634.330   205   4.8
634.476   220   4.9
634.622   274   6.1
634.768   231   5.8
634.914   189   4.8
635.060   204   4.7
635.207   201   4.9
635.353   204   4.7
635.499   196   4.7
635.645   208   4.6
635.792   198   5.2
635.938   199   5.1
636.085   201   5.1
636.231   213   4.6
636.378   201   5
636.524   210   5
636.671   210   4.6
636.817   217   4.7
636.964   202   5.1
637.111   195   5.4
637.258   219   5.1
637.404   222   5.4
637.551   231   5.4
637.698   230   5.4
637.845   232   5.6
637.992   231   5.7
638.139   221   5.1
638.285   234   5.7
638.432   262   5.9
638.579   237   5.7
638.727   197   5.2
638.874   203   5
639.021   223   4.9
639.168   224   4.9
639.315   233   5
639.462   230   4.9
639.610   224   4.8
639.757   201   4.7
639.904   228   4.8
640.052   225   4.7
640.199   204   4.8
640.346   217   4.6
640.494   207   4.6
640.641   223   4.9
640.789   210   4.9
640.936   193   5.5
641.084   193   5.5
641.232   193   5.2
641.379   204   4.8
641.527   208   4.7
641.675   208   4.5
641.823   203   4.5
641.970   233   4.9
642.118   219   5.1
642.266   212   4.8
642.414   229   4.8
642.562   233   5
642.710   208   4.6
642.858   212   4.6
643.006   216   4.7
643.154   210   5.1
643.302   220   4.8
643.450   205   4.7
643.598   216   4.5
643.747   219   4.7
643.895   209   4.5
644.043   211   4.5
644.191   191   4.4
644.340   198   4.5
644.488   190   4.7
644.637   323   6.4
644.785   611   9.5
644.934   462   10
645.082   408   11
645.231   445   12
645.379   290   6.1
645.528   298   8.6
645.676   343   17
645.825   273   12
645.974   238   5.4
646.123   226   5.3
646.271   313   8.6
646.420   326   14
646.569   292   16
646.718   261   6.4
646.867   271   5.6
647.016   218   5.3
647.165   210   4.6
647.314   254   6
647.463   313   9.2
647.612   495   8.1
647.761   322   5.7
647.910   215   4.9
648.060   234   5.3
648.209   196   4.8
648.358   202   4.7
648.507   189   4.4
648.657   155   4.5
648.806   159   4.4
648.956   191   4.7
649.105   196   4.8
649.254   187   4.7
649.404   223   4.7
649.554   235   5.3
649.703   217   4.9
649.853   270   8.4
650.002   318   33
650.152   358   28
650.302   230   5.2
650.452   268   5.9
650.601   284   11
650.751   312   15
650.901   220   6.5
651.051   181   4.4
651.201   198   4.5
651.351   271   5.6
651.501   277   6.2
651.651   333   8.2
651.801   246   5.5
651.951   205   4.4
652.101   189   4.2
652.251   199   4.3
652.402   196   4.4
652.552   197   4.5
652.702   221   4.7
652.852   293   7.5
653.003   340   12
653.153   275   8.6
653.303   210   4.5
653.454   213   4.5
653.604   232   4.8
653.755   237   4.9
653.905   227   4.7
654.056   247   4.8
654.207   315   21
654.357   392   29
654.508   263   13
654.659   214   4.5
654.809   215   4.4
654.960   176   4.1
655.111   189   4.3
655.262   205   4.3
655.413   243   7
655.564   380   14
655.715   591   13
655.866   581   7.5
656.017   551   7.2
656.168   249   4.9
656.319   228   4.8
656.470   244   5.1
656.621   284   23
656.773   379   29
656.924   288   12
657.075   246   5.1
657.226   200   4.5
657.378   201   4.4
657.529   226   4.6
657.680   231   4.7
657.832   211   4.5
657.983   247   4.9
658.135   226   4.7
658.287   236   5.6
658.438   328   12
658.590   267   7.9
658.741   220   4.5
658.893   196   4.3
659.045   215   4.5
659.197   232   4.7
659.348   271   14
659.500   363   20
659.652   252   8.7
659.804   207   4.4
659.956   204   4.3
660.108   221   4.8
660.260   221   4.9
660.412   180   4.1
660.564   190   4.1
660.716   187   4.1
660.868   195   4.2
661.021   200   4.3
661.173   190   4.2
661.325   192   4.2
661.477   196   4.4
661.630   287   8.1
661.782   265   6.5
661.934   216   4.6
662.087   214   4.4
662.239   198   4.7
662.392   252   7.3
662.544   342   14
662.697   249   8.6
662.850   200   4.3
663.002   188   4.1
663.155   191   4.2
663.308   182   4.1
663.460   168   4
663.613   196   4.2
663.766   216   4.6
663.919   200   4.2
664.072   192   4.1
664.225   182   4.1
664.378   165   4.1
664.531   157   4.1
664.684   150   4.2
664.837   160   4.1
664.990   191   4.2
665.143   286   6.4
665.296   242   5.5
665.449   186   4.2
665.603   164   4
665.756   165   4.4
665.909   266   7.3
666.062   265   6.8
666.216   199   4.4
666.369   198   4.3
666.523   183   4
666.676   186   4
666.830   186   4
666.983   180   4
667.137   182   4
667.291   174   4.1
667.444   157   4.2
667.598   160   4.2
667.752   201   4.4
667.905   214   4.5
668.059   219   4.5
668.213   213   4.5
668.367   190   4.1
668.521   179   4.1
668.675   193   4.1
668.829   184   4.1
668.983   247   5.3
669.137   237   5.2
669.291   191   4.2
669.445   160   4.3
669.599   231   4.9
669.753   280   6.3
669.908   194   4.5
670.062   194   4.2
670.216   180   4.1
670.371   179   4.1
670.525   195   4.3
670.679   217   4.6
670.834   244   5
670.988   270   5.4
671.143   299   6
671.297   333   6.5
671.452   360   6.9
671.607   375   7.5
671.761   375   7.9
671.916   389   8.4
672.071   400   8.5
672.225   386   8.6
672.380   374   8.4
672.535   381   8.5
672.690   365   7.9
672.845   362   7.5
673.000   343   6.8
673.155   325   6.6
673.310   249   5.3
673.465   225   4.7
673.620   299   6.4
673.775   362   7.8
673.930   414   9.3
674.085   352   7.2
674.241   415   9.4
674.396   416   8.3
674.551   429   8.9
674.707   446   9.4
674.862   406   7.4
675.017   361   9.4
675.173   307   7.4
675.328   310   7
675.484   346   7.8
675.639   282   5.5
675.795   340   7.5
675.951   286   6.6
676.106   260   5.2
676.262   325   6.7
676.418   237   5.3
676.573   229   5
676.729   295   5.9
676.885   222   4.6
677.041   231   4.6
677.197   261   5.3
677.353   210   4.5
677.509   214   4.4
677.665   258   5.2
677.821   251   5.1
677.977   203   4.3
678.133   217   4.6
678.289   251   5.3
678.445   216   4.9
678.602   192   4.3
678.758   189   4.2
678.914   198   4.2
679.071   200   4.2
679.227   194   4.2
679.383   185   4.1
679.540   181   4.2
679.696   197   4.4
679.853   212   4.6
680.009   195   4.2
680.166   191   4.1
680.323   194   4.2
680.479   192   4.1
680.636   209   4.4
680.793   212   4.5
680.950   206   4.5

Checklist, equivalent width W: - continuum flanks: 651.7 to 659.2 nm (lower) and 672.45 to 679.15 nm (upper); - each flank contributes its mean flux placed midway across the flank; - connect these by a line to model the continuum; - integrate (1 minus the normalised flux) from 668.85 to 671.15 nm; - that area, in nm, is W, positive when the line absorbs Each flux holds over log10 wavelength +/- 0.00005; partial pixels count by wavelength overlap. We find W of 0.55 nm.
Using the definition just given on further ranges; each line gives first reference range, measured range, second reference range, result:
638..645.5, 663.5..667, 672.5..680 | 0.95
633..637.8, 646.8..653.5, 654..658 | 0.60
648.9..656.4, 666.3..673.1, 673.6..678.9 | 0.88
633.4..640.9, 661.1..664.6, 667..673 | 0.52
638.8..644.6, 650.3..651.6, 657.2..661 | -0.18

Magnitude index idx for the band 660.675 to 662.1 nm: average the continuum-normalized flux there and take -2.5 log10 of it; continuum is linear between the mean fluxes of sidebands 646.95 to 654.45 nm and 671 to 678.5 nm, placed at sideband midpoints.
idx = 0.28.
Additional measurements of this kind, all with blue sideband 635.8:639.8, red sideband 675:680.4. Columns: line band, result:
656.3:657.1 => -0.24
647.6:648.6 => -0.11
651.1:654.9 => -0.10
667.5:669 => 0.19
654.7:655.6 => 0.00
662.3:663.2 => -0.03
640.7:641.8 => 0.10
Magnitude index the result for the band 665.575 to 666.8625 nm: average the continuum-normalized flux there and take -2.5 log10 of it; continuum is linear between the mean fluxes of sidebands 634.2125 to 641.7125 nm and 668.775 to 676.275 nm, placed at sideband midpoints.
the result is 0.39 mag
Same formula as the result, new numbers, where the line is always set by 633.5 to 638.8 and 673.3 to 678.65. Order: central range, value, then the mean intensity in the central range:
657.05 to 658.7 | 0.101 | 238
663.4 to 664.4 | 0.391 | 190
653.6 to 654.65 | -0.078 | 272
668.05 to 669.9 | 0.324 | 209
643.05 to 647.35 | -0.186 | 280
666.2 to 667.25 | 0.432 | 187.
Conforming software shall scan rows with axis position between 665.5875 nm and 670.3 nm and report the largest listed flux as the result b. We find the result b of 280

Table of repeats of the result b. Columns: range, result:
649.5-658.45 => 591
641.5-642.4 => 233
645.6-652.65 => 495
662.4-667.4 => 342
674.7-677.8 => 446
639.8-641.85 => 228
